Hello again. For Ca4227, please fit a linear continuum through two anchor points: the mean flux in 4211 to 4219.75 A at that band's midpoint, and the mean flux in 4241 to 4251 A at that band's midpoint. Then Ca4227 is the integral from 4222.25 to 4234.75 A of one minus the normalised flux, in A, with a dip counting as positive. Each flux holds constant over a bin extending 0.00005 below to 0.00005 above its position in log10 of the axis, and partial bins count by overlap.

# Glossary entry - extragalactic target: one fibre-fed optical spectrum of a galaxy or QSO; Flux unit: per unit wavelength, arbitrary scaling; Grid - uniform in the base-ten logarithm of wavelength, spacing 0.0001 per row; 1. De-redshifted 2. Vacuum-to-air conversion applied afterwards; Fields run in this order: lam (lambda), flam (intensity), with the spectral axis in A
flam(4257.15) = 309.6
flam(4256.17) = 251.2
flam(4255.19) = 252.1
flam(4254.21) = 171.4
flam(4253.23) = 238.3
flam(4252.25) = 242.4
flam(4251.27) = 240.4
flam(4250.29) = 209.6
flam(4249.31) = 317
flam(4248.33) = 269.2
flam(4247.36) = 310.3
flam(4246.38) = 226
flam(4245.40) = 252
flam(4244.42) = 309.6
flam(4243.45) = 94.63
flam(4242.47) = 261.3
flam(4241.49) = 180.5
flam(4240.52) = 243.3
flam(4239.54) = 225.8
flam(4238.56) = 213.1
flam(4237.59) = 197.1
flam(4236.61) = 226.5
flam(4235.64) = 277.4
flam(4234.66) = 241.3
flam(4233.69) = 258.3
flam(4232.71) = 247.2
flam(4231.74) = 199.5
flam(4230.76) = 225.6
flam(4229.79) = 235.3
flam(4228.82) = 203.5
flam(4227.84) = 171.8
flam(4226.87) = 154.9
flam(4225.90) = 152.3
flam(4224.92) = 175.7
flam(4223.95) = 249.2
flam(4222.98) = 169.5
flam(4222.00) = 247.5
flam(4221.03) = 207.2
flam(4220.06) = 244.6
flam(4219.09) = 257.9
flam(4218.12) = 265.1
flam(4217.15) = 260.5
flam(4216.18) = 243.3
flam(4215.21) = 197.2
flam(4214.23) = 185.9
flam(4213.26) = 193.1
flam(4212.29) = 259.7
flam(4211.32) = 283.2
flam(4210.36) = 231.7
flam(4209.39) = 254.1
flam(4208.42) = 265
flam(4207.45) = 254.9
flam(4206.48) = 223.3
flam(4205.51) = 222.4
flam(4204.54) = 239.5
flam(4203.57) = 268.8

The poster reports 1.8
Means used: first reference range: 238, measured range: 206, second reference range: 243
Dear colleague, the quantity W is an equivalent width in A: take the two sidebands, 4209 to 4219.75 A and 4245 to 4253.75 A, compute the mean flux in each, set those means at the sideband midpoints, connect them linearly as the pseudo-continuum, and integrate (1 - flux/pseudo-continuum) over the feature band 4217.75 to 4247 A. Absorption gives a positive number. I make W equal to 3.2 A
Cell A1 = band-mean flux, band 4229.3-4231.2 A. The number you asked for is 231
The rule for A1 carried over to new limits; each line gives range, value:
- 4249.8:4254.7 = 220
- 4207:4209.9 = 258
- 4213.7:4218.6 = 230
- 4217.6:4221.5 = 244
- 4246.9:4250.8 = 276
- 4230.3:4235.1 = 234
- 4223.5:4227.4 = 182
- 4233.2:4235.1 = 250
